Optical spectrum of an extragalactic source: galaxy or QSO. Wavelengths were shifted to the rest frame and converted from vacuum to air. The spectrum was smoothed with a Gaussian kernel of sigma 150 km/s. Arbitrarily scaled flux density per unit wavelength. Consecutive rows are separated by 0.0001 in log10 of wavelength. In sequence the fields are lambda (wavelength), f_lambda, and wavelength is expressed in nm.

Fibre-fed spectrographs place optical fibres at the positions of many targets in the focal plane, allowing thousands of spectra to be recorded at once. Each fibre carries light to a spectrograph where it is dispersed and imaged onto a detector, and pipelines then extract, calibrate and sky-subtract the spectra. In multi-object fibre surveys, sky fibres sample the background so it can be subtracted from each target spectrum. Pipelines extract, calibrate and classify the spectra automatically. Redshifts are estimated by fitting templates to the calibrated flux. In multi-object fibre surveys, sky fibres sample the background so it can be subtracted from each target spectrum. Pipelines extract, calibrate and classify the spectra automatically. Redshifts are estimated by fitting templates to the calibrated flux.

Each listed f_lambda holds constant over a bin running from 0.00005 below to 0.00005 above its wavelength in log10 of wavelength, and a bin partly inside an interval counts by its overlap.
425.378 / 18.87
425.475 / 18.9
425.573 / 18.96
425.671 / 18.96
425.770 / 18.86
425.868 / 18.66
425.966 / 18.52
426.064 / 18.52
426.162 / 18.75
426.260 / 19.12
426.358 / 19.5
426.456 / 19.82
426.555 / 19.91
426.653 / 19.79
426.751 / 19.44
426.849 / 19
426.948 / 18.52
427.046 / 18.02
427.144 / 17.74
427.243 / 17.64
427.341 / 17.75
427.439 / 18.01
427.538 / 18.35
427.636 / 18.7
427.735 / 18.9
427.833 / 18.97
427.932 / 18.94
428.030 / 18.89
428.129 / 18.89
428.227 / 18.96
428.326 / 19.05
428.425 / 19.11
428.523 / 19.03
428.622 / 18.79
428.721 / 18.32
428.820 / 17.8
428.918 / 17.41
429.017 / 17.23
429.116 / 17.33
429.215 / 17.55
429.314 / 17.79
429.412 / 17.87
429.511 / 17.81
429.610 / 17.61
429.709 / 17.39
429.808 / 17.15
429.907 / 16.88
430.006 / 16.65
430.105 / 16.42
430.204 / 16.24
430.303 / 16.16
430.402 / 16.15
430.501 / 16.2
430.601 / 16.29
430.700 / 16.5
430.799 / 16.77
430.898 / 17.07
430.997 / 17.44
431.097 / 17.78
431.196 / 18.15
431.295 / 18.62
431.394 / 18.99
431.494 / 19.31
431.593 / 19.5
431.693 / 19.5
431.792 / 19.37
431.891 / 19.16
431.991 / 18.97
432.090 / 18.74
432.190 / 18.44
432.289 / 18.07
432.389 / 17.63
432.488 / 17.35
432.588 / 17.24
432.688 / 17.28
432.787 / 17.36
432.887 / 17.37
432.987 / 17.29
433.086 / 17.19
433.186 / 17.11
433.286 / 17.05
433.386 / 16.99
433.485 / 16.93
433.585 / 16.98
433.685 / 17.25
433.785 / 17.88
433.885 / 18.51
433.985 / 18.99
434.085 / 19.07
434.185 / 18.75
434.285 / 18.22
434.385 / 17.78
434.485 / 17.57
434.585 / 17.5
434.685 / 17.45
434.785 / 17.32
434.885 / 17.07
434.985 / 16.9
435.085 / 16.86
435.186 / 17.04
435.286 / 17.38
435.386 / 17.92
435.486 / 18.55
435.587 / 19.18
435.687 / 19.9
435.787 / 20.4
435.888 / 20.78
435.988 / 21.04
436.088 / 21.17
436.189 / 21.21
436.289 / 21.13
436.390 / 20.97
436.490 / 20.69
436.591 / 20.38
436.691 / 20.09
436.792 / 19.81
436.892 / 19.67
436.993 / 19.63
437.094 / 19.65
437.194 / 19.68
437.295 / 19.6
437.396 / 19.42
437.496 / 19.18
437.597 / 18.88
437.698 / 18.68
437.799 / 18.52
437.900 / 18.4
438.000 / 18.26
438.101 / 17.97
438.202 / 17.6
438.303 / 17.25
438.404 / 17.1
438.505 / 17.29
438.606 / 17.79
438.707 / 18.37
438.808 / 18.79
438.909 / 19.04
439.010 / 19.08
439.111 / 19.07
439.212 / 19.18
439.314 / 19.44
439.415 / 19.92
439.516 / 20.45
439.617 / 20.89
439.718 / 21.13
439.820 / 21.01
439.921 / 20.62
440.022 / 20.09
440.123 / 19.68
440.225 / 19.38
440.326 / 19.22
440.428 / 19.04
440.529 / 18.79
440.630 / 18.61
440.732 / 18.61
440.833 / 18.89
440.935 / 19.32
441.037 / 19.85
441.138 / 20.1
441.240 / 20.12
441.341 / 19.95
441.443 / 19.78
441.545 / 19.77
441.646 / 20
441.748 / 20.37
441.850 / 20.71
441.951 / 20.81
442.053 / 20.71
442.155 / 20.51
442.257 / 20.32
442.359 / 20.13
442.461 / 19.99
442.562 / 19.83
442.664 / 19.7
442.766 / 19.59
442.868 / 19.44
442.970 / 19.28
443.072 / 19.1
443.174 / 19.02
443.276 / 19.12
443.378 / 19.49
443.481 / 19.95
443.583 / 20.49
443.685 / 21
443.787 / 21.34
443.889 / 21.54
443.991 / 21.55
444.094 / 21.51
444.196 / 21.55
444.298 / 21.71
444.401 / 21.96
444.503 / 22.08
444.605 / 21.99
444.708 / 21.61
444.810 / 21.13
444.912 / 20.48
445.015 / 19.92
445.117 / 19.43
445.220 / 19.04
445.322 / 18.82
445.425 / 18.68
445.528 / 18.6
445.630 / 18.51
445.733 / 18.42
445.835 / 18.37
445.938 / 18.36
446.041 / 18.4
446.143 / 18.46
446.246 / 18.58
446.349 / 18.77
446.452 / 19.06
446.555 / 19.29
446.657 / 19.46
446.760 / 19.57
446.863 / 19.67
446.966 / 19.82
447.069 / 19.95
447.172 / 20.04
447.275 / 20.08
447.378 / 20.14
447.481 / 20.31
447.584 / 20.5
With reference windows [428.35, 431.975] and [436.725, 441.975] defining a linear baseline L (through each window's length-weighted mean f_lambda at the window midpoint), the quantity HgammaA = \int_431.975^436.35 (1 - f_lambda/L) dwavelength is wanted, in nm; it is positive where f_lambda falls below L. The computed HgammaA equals 0.05 nm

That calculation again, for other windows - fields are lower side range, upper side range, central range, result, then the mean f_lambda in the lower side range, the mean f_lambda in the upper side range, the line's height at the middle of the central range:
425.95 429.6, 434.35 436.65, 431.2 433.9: 0.12 nm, 18.5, 19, 18.8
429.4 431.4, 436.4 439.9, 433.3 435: 0.04 nm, 17.1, 19.2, 18.1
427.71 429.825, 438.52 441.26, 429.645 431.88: 0.11 nm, 18.2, 19.5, 18.4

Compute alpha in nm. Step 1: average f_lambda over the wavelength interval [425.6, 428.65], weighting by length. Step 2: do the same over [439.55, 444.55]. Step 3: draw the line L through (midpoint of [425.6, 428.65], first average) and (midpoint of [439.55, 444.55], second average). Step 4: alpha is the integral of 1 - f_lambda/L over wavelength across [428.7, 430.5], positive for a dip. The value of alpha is 0.18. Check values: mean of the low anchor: 18.8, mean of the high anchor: 20.2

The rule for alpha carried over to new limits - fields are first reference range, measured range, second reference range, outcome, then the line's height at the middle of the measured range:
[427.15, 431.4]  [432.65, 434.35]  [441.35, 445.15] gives 0.083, 18.6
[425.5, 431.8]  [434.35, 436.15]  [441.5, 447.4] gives 0.044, 18.9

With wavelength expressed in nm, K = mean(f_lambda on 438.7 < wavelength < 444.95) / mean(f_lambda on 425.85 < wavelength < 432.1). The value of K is 1.11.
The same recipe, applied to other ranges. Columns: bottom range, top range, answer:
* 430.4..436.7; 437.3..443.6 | 1.06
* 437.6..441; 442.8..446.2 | 1.05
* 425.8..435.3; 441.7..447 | 1.11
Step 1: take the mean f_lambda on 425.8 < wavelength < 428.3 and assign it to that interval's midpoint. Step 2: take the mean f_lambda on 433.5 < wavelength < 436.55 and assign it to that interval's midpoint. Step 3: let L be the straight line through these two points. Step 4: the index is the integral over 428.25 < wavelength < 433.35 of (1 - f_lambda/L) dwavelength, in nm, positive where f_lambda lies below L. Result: 0.28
